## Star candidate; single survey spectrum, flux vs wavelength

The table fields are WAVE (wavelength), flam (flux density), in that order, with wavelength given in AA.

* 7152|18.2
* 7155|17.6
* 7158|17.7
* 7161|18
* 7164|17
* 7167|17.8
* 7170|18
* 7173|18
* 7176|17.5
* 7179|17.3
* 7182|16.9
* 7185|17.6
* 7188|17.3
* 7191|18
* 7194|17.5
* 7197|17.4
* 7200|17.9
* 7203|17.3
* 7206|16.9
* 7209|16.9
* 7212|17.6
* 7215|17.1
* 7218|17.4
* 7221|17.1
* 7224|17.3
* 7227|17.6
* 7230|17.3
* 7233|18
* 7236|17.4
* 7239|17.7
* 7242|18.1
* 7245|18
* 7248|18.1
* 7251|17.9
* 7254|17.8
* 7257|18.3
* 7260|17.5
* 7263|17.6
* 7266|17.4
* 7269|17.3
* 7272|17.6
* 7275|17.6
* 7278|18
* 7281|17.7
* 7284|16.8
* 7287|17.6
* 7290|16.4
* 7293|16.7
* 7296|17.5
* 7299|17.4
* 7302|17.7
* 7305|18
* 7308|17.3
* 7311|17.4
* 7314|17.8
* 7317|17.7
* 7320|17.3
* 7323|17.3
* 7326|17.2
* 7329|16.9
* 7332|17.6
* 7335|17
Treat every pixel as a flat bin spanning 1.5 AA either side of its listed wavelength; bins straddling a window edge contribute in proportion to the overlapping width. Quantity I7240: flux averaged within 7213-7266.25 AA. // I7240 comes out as 17.6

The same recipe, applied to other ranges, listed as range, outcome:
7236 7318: 17.6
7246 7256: 18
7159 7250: 17.5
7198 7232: 17.3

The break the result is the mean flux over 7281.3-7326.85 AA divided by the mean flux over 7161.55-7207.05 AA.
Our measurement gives 0.99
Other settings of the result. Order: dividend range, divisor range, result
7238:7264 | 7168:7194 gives 1.02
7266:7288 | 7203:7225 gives 1.02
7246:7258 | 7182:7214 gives 1.03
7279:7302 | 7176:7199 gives 0.99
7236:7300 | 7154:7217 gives 1.00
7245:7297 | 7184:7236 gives 1.01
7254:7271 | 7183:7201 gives 1.00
